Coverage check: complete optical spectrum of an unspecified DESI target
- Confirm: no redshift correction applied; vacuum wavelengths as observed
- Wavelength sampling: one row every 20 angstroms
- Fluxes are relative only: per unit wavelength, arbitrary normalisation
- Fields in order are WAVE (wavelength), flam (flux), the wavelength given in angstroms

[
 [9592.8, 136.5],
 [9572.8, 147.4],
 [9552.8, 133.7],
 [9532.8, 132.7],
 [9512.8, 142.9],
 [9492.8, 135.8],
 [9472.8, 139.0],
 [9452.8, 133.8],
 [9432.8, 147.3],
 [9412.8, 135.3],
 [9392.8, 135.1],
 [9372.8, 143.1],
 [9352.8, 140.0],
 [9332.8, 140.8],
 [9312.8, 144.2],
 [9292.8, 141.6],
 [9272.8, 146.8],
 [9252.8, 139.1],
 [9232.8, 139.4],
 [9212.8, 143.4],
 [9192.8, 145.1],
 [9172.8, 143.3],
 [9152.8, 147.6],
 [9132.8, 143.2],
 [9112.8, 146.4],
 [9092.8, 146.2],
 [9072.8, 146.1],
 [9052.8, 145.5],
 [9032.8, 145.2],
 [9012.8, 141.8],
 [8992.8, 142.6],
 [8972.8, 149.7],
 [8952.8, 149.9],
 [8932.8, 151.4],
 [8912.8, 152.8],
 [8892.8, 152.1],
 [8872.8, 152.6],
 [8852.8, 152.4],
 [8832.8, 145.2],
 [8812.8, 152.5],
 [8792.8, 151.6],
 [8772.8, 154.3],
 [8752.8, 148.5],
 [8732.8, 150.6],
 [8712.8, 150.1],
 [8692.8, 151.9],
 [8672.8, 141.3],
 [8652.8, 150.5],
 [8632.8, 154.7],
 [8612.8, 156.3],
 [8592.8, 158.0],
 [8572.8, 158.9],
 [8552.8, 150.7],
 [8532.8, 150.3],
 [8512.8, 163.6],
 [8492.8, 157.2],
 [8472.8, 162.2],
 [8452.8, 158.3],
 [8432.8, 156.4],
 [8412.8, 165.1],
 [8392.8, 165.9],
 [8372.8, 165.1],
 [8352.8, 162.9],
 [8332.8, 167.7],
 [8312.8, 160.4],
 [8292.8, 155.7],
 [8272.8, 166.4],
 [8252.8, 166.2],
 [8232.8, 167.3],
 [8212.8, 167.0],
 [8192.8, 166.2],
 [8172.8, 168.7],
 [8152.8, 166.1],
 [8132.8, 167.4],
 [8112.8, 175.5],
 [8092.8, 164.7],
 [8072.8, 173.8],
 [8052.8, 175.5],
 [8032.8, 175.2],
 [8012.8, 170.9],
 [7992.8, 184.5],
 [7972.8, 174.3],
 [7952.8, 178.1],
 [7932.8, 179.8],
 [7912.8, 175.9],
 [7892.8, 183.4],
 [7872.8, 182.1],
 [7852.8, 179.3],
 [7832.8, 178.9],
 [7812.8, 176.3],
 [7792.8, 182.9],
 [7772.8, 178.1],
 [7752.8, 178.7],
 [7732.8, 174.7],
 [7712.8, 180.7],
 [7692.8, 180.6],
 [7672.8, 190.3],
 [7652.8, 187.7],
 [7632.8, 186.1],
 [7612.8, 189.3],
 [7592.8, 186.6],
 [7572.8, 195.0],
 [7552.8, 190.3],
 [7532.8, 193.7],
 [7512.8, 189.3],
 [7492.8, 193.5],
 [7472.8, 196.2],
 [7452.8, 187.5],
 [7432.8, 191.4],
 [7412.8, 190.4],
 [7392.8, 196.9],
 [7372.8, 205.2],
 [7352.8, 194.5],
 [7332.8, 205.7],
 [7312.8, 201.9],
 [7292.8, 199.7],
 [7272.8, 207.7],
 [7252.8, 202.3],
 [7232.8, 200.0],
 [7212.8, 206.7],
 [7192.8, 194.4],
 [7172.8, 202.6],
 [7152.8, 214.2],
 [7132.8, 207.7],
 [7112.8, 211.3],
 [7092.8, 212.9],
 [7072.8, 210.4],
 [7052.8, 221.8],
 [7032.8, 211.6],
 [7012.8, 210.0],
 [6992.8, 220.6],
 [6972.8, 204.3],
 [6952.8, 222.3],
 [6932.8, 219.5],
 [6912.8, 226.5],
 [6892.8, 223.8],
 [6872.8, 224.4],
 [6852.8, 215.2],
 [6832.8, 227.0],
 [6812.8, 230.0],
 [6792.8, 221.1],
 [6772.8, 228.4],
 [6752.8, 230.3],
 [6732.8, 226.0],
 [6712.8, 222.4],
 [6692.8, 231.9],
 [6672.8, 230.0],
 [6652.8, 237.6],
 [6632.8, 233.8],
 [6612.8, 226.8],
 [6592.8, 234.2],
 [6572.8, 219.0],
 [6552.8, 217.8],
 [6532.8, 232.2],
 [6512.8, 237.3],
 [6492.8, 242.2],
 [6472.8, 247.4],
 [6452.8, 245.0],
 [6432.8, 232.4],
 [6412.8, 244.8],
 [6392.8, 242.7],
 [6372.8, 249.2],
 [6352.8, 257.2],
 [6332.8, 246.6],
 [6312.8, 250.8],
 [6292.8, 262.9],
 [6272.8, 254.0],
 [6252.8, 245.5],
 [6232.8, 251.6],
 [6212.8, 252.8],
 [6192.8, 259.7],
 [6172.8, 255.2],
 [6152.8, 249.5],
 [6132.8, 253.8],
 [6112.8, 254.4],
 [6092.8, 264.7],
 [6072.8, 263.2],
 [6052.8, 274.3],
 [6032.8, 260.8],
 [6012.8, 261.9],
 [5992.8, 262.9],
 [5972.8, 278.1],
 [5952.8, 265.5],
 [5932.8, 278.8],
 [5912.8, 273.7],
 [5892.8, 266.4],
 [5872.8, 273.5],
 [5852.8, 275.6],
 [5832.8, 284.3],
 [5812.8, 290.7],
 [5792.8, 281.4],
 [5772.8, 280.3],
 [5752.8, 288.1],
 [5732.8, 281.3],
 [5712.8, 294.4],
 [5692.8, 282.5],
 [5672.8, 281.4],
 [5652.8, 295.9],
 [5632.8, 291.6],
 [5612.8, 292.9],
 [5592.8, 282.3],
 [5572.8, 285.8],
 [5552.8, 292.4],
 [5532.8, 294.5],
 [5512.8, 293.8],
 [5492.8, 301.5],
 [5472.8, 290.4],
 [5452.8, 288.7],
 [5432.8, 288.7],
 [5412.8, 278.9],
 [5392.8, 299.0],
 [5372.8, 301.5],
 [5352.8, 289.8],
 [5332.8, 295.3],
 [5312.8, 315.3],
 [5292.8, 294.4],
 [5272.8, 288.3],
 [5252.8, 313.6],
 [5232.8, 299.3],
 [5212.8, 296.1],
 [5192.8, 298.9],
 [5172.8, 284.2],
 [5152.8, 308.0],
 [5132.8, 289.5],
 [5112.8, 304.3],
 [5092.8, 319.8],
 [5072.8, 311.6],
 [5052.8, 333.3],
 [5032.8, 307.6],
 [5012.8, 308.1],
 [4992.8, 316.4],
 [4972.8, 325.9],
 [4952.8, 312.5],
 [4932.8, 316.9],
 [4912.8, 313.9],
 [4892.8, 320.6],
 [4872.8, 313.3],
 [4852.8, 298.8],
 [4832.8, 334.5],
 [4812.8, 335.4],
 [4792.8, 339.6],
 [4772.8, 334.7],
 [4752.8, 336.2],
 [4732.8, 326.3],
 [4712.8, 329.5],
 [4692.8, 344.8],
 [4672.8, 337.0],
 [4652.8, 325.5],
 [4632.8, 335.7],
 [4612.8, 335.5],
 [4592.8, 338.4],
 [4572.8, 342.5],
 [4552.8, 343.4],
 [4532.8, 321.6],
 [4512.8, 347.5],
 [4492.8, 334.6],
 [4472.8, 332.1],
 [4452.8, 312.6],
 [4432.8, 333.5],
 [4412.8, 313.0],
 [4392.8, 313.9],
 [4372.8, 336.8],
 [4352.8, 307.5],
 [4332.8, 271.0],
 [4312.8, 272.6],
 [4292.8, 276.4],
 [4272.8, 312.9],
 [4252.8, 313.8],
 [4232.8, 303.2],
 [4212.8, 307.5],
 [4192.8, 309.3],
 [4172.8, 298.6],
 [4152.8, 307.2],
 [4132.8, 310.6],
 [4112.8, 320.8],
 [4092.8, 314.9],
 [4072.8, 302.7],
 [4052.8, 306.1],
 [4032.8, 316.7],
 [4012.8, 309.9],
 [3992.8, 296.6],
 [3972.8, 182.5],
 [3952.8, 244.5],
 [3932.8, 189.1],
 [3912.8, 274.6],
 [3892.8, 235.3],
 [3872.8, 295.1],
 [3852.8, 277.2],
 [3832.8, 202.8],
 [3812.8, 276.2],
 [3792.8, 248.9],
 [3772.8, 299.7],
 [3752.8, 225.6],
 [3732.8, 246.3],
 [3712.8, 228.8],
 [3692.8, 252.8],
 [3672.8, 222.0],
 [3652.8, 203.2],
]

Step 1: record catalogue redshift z 0.000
